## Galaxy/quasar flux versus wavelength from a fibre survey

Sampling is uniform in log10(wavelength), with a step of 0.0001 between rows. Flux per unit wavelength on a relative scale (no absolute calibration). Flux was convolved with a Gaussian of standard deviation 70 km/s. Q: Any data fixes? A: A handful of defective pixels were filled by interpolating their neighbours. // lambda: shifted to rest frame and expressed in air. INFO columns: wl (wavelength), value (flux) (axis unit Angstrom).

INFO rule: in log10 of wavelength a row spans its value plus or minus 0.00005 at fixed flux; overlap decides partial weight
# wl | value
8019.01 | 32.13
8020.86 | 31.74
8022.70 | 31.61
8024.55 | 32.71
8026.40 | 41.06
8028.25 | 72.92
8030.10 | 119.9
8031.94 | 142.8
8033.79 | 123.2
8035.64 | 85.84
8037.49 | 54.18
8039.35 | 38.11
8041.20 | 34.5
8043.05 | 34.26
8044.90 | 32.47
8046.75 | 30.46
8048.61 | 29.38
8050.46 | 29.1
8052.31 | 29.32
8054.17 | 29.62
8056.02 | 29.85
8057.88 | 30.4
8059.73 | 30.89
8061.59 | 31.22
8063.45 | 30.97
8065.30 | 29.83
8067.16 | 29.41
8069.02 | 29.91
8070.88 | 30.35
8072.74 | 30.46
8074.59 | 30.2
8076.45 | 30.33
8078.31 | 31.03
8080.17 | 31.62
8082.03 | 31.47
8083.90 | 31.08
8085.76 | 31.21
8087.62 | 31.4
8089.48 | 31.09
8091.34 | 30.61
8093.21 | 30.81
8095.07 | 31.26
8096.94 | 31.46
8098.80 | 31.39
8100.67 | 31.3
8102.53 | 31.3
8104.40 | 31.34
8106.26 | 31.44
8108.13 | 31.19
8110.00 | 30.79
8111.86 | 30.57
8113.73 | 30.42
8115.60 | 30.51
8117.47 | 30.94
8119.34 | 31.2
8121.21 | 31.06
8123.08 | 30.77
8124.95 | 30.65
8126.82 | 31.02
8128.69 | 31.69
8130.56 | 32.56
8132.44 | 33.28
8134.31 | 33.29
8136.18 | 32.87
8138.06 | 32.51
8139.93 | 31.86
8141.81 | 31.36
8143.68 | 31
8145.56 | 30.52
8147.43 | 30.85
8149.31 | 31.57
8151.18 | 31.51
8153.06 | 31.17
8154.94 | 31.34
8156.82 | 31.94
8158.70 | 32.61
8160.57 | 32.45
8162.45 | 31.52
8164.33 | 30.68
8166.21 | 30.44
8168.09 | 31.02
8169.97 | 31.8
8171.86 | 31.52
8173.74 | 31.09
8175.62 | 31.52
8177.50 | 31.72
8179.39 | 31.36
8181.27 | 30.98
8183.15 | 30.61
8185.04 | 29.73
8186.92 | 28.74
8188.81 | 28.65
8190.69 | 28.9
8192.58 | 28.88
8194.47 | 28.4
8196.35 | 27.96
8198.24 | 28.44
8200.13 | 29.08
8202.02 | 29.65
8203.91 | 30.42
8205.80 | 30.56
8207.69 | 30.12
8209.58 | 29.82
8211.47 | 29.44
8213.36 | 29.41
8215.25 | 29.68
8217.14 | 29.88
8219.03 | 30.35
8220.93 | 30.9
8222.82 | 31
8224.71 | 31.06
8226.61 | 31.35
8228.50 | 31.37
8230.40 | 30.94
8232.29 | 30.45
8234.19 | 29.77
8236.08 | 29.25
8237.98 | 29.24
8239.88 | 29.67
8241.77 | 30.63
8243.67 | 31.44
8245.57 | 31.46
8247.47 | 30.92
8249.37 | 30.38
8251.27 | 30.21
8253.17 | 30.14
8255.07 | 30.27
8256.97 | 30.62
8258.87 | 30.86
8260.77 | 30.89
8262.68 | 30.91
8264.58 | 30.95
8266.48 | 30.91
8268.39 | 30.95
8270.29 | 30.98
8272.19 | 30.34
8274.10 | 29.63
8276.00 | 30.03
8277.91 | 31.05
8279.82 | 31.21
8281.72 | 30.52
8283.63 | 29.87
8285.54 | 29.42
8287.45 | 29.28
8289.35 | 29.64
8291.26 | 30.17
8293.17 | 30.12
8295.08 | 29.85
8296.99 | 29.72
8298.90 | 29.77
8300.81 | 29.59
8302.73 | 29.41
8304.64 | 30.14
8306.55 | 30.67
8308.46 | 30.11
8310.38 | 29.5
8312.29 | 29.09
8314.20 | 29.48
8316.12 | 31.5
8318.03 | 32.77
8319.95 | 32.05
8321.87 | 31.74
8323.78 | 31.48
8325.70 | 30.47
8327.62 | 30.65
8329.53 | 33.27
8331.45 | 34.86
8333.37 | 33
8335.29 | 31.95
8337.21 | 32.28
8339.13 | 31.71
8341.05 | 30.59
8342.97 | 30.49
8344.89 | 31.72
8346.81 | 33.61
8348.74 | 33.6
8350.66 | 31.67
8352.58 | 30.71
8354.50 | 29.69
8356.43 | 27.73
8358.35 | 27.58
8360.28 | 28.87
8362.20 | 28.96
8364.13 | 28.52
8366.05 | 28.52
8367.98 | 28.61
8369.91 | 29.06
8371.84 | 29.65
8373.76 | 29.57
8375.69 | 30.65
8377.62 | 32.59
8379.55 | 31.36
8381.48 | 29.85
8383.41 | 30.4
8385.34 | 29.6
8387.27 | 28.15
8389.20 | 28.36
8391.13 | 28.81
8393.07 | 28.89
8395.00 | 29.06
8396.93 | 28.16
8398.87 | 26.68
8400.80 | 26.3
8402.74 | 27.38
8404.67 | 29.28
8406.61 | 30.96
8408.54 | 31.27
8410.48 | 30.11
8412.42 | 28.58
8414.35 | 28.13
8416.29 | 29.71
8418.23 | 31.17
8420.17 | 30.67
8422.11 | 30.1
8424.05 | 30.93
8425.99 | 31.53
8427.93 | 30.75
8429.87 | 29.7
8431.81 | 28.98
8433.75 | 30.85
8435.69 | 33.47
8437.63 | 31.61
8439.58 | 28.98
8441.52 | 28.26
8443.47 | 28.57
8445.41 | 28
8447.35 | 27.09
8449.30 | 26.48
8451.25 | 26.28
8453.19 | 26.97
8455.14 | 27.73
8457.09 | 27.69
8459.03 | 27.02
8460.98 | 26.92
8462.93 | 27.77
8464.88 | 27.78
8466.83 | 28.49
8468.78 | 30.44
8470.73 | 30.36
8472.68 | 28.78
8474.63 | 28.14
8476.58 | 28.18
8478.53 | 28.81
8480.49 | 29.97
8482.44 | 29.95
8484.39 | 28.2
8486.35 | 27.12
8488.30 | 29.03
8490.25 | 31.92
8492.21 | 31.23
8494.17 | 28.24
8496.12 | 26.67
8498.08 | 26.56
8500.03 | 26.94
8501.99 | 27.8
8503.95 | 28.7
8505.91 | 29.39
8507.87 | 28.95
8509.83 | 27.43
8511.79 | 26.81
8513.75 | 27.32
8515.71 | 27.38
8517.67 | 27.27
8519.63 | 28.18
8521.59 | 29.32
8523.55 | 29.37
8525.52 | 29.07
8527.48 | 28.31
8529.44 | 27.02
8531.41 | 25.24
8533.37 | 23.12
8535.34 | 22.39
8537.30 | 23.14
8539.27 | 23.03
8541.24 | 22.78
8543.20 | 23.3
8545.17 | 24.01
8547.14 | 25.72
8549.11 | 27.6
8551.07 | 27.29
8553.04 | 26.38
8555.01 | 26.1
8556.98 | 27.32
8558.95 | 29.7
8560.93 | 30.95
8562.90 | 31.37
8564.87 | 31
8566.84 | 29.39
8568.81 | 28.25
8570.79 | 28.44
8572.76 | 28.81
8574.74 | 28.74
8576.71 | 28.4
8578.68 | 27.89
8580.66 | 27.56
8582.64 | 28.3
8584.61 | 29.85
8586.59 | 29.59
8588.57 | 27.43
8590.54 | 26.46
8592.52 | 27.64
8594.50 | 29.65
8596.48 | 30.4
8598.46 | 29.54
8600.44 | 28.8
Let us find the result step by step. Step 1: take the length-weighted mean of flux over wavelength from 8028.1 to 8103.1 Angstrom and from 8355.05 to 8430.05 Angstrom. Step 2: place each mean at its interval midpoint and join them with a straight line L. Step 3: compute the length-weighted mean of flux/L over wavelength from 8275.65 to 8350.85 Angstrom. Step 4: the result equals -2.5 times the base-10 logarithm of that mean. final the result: 0.04 mag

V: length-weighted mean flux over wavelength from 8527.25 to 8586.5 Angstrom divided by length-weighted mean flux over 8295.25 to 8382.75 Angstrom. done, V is 0.88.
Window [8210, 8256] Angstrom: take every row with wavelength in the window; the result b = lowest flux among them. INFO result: 29.24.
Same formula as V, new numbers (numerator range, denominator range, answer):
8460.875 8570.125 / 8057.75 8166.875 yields 0.89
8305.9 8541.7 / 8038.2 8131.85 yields 0.94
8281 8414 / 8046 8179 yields 0.97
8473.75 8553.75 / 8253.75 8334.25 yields 0.89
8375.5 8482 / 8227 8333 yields 0.95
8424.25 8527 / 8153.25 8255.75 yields 0.94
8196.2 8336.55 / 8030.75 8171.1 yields 0.87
